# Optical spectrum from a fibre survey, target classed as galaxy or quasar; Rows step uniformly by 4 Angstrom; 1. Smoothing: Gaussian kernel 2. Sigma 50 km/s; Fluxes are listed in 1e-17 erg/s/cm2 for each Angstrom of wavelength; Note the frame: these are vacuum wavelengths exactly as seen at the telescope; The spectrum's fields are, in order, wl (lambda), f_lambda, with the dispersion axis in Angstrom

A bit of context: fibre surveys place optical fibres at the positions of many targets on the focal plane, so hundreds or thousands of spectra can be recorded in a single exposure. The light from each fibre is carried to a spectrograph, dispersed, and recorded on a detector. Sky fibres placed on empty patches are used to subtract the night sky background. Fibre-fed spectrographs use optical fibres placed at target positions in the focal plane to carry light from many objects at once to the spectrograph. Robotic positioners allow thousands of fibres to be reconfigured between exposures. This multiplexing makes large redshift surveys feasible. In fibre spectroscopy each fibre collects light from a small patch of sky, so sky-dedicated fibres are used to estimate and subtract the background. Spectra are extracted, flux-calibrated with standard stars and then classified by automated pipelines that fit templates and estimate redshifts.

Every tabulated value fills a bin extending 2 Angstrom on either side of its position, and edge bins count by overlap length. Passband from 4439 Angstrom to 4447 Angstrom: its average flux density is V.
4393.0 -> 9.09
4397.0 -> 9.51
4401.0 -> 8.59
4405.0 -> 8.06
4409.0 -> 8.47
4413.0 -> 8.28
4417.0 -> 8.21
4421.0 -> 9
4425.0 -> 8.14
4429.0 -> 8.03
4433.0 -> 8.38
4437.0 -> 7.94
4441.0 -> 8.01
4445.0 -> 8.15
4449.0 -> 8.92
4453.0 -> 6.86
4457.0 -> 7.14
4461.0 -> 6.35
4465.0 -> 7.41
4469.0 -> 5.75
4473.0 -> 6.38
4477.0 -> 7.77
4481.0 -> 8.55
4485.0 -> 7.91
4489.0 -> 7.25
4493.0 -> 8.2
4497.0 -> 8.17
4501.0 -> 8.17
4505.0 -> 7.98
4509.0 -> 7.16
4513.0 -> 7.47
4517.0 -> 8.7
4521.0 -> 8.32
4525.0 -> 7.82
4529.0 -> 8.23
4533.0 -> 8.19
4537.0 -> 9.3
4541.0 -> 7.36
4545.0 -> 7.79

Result 8.08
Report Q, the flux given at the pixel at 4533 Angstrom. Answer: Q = 8.19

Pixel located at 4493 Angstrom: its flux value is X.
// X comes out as 8.2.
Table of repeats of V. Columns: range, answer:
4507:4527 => 7.89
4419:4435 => 8.39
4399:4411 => 8.37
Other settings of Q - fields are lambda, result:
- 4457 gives 7.14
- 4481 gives 8.55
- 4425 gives 8.14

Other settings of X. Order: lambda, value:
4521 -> 8.32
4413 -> 8.28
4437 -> 7.94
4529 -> 8.23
